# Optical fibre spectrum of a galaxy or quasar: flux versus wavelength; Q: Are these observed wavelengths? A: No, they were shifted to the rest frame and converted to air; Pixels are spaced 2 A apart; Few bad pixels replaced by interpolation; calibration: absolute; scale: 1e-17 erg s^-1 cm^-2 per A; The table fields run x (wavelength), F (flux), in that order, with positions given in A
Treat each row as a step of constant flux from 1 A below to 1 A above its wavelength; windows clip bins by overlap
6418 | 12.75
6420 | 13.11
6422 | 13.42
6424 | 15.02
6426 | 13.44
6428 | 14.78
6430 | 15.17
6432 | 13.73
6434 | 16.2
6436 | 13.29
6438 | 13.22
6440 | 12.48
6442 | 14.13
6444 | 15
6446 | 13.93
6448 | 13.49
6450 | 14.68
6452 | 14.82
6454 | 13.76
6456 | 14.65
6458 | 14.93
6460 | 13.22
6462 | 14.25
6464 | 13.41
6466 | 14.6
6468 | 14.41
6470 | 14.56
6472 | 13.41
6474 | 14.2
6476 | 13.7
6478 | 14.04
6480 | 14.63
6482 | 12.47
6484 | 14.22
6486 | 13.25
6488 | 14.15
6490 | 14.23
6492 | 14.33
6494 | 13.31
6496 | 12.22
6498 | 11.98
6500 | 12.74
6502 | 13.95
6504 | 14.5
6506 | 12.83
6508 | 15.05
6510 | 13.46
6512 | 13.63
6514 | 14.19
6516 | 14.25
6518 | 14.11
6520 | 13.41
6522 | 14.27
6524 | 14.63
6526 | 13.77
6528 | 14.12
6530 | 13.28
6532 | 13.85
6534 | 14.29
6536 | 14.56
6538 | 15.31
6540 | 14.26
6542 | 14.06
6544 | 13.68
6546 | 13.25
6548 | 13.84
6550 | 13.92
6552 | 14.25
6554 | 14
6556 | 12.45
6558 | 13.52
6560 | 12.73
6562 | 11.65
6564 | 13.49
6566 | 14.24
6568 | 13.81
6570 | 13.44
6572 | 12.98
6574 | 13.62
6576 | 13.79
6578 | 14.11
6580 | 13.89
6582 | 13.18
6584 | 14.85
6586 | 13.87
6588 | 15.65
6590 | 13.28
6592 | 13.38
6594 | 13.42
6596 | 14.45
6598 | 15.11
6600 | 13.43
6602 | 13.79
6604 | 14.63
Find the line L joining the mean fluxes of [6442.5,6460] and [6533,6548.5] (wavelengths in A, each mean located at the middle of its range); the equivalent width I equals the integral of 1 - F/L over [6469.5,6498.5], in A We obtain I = 1.2 A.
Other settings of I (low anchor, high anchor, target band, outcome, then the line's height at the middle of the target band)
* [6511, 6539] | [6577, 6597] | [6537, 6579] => 1.26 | 14.1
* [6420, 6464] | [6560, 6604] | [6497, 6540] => 0.05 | 13.9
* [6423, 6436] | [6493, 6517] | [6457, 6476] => -0.02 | 14.1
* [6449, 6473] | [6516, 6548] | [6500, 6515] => 0.27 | 14.1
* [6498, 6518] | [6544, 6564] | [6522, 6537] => -0.58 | 13.6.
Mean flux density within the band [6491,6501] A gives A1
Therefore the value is 12.9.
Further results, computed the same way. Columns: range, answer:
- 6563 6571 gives 13.7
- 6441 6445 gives 14.6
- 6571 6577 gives 13.5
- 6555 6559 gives 13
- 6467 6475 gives 14.1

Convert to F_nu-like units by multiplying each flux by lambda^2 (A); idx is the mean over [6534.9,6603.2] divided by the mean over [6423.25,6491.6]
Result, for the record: 1.01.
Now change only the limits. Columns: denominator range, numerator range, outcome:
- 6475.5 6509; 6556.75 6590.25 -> 1.03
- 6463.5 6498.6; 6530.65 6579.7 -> 1.02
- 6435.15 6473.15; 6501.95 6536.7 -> 1.02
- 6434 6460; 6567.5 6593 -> 1.02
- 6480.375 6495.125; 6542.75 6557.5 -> 1.01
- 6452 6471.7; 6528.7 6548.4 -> 1.01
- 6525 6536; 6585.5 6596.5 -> 1.02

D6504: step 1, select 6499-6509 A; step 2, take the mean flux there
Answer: 13.8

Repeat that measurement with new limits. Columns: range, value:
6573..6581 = 13.9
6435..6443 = 13.3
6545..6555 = 13.9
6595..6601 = 14.3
